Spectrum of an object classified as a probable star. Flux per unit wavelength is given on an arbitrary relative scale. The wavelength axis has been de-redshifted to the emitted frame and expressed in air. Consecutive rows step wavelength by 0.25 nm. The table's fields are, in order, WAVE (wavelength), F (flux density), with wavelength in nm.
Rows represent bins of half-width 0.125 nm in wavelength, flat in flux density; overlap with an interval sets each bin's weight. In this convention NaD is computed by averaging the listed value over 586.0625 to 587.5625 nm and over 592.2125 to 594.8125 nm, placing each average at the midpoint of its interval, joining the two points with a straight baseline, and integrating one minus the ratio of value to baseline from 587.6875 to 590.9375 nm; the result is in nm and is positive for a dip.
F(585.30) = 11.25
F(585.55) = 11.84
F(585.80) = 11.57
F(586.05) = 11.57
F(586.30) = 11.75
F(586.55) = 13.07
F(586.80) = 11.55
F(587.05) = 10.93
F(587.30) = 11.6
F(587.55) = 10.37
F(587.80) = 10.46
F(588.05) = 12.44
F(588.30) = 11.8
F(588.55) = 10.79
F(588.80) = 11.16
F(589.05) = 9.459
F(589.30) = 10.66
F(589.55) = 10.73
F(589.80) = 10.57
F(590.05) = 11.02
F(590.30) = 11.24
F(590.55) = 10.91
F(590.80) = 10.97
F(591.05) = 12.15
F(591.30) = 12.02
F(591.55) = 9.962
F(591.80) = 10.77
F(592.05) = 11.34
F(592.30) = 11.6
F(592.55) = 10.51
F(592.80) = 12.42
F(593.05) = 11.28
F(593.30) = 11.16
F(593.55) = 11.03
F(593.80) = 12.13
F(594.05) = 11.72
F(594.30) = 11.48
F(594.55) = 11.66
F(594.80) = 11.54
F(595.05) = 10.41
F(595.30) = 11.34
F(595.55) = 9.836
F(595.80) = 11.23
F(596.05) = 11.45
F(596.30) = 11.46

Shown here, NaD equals 0.18 nm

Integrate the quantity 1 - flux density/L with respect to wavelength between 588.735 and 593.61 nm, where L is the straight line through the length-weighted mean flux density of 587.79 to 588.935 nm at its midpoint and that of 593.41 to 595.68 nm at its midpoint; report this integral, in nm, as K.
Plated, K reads 0.12 nm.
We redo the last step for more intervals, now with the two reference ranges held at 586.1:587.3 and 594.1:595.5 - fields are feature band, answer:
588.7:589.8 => 0.11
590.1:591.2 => 0.02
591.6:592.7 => 0.04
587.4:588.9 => 0.07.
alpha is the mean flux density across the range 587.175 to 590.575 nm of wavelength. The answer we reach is 10.9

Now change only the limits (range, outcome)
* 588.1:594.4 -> 11.2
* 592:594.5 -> 11.5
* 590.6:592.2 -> 11.2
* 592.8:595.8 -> 11.3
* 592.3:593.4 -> 11.4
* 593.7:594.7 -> 11.7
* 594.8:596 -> 10.8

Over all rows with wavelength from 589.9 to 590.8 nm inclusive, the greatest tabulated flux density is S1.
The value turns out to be 11.24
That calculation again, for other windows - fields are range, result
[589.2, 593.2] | 12.42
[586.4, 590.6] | 13.07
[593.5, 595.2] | 12.13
